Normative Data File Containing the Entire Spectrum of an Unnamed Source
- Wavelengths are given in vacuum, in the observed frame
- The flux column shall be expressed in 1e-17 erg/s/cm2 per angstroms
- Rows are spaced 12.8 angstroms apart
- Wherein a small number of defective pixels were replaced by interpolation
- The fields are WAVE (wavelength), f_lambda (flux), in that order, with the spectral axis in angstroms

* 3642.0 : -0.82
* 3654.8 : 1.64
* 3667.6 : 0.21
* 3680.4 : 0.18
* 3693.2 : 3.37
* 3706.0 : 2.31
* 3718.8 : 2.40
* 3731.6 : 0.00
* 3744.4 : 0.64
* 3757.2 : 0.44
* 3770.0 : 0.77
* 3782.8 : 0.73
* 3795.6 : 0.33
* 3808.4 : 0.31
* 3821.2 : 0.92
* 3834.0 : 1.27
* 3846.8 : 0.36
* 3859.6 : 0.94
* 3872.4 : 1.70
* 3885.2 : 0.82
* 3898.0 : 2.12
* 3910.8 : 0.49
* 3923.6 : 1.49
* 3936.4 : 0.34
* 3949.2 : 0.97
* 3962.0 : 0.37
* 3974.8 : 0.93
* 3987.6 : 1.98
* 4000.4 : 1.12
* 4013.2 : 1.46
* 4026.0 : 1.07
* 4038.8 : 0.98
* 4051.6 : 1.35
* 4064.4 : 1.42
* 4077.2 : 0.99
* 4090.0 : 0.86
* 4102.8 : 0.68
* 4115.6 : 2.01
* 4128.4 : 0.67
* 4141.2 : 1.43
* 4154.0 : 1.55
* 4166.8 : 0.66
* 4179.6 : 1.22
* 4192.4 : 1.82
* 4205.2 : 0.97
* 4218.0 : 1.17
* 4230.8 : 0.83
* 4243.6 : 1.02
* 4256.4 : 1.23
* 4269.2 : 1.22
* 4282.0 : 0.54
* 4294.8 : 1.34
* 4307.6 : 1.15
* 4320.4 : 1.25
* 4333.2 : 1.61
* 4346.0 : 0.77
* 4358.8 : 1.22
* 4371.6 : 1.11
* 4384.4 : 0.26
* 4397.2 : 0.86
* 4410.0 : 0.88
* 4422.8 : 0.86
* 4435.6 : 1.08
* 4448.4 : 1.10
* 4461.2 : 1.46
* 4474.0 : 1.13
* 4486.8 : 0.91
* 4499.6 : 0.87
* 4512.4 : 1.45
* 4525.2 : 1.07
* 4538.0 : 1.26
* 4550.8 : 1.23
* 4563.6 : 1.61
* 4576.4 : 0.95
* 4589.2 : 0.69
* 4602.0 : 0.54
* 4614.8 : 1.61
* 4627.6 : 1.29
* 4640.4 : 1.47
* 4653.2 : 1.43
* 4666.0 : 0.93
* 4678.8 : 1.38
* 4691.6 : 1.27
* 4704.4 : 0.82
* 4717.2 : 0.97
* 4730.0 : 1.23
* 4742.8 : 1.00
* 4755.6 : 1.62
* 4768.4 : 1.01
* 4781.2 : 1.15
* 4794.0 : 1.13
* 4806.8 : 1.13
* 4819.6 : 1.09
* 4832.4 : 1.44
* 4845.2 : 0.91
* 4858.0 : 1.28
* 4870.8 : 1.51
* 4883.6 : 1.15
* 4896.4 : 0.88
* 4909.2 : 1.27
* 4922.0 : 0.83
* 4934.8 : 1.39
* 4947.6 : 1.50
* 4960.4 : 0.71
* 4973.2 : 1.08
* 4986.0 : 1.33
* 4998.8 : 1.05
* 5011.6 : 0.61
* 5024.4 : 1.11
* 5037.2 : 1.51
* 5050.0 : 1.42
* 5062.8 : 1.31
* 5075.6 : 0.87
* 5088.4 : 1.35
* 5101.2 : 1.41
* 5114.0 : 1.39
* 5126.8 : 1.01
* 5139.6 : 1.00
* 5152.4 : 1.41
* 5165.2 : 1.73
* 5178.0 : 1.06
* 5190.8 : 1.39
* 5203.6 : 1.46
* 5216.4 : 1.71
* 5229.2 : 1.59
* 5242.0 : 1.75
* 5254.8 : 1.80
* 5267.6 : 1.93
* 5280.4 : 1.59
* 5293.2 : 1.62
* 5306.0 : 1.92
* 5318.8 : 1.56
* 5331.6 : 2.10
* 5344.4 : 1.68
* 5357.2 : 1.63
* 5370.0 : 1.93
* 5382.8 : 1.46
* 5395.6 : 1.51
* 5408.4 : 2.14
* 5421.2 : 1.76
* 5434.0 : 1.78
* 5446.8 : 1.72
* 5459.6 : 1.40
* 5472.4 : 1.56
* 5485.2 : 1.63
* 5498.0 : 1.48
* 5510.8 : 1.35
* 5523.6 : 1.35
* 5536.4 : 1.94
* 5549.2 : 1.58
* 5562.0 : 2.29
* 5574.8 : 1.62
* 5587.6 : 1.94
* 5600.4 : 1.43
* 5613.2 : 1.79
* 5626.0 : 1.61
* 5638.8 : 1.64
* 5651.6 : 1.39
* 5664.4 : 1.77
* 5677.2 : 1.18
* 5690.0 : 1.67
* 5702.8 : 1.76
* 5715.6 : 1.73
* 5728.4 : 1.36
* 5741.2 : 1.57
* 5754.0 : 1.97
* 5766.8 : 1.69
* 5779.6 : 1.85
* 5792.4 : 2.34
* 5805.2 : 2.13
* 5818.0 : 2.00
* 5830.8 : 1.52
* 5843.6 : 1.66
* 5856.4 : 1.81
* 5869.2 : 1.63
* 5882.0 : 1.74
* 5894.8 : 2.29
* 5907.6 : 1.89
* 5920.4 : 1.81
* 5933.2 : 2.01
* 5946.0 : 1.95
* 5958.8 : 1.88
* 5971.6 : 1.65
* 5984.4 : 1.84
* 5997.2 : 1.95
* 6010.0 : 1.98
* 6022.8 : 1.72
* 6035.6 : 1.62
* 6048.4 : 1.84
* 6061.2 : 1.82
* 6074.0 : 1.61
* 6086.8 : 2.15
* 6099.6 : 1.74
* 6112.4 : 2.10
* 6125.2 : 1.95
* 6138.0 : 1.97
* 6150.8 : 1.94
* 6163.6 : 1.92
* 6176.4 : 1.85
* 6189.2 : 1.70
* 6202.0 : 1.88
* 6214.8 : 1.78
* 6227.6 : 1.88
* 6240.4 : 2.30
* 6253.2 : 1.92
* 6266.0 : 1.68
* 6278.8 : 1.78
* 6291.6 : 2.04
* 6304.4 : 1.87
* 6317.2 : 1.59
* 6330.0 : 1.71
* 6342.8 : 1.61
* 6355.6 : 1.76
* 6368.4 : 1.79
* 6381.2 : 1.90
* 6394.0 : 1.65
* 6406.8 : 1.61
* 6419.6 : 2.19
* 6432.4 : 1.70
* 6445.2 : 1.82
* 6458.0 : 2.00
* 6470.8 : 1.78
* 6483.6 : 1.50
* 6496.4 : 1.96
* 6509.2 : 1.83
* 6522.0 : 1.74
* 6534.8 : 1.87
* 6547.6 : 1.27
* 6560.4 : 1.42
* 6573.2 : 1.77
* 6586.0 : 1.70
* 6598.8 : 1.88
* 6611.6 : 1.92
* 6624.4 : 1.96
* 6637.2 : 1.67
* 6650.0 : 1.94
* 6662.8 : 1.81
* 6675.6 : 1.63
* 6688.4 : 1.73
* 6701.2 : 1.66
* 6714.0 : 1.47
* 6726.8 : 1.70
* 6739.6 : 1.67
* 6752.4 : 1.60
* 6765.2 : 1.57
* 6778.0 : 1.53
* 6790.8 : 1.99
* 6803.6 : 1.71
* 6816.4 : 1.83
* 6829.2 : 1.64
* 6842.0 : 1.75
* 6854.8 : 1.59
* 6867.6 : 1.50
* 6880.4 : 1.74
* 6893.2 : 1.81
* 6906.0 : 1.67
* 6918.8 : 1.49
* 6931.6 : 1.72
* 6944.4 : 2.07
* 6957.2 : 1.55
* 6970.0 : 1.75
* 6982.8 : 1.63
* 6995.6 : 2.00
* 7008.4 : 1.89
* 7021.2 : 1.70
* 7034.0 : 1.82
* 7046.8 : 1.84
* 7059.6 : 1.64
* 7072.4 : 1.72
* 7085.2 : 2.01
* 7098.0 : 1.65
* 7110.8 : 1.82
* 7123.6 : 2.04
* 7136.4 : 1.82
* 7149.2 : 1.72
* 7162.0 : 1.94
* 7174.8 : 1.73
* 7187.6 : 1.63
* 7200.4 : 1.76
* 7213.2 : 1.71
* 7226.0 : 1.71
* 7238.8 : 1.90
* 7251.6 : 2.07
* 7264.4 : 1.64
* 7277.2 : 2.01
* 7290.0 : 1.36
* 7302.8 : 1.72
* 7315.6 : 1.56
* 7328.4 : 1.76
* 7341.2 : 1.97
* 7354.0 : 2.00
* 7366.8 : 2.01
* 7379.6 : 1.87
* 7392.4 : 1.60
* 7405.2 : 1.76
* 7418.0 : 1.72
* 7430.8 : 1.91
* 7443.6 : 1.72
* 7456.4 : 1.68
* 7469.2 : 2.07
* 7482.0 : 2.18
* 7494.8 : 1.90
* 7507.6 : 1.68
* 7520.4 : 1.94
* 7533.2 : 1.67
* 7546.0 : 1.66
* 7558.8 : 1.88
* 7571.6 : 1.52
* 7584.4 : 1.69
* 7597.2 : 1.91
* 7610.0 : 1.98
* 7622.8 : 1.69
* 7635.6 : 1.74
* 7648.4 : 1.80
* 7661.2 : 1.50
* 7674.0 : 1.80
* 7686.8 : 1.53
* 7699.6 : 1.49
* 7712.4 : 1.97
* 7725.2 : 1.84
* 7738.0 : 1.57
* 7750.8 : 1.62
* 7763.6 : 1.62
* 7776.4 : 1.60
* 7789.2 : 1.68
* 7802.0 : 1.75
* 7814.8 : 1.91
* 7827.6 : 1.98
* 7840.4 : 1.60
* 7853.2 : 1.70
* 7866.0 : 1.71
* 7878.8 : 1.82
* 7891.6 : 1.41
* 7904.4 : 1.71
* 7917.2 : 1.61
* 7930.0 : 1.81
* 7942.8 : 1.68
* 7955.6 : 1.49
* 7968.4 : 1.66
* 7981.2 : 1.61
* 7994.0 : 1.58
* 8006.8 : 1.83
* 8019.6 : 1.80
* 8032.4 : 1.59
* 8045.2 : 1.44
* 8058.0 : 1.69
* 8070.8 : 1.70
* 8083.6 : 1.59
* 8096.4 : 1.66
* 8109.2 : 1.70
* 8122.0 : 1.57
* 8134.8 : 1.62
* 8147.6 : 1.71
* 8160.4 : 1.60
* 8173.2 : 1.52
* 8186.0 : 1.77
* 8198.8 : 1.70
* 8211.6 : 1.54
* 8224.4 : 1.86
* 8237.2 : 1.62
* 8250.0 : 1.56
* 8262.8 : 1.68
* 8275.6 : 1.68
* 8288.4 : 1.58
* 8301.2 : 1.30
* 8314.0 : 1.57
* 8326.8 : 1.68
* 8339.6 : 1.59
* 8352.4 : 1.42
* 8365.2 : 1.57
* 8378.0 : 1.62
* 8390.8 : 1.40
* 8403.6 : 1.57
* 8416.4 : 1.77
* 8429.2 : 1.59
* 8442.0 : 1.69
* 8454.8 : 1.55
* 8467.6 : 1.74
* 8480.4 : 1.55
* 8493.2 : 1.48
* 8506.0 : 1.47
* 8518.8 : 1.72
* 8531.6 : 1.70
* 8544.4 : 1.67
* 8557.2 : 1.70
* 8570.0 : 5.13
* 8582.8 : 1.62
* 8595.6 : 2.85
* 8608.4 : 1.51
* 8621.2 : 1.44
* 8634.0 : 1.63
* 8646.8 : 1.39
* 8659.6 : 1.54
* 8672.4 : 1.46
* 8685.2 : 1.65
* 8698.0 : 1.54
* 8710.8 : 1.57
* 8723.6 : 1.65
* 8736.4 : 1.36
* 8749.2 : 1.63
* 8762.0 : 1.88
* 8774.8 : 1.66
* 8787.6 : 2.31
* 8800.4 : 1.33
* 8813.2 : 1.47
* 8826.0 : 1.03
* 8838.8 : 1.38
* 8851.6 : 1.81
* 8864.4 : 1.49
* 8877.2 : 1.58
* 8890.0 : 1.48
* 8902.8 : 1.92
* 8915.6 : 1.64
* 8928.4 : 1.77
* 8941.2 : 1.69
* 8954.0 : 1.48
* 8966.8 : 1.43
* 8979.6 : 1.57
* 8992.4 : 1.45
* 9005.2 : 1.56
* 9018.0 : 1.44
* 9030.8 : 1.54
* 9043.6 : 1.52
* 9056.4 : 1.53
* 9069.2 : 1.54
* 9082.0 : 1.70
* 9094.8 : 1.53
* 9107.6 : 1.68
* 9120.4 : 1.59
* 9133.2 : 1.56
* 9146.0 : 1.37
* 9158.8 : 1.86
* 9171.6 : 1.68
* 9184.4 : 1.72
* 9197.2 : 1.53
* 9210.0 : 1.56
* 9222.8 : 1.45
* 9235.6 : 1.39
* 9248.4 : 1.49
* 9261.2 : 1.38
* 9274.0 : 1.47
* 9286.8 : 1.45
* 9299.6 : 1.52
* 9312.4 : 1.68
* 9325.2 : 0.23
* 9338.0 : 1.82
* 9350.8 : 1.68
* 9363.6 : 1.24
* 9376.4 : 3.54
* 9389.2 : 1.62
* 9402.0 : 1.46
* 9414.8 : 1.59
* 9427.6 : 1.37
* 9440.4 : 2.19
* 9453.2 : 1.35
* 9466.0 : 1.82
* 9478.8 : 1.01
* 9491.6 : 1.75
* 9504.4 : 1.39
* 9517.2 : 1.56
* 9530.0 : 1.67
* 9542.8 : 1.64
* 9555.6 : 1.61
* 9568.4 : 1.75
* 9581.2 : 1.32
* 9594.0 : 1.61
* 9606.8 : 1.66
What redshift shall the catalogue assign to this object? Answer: 0.305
